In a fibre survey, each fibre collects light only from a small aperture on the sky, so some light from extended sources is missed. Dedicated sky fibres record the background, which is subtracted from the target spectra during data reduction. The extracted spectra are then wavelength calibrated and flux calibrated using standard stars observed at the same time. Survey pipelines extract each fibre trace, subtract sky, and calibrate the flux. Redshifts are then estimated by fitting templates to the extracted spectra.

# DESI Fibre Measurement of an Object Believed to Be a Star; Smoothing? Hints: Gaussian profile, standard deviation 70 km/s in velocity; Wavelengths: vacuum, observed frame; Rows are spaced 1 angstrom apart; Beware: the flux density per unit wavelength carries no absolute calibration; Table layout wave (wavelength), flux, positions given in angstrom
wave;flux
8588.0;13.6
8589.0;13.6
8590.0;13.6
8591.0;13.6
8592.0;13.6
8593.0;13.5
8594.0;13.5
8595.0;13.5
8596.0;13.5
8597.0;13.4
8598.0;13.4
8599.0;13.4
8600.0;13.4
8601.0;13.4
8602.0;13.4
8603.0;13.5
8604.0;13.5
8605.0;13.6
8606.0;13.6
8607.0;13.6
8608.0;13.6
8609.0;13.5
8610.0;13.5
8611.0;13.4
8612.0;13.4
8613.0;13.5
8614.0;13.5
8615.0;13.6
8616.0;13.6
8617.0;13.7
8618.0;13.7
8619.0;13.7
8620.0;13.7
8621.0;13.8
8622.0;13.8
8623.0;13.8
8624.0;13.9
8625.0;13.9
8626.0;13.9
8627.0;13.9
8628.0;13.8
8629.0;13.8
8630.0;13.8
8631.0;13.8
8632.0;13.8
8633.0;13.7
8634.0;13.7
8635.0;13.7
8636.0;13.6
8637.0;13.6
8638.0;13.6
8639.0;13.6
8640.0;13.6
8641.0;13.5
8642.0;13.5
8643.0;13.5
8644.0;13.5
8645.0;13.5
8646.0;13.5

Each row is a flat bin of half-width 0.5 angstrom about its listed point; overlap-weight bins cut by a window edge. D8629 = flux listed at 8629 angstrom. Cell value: 13.8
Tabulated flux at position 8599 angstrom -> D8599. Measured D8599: 13.4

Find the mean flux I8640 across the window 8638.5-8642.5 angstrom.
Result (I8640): 13.6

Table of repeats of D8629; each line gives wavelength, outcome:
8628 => 13.8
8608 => 13.6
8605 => 13.6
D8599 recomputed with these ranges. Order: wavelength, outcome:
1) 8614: 13.5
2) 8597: 13.4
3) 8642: 13.5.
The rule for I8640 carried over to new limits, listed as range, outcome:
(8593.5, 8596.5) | 13.5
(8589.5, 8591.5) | 13.6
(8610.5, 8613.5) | 13.4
